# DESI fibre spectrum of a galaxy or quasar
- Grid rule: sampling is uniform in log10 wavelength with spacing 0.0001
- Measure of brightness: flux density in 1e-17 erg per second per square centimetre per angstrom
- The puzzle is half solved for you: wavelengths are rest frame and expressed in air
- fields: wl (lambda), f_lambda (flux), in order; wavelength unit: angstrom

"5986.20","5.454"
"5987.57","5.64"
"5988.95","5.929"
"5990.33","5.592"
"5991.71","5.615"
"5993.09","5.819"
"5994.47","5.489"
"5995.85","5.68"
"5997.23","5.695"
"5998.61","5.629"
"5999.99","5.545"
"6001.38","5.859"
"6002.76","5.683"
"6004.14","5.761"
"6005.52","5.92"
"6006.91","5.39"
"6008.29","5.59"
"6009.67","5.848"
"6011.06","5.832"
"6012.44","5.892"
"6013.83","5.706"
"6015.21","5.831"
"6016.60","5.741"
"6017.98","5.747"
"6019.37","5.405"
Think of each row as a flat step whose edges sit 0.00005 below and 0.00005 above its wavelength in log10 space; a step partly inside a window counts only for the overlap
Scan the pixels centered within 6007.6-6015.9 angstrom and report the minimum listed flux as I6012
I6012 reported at 5.59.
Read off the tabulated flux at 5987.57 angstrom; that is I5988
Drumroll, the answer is 5.64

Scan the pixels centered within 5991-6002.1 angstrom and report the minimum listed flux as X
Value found 5.489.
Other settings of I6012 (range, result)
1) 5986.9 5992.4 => 5.592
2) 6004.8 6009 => 5.39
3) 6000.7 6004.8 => 5.683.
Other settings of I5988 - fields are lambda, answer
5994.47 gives 5.489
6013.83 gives 5.706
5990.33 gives 5.592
